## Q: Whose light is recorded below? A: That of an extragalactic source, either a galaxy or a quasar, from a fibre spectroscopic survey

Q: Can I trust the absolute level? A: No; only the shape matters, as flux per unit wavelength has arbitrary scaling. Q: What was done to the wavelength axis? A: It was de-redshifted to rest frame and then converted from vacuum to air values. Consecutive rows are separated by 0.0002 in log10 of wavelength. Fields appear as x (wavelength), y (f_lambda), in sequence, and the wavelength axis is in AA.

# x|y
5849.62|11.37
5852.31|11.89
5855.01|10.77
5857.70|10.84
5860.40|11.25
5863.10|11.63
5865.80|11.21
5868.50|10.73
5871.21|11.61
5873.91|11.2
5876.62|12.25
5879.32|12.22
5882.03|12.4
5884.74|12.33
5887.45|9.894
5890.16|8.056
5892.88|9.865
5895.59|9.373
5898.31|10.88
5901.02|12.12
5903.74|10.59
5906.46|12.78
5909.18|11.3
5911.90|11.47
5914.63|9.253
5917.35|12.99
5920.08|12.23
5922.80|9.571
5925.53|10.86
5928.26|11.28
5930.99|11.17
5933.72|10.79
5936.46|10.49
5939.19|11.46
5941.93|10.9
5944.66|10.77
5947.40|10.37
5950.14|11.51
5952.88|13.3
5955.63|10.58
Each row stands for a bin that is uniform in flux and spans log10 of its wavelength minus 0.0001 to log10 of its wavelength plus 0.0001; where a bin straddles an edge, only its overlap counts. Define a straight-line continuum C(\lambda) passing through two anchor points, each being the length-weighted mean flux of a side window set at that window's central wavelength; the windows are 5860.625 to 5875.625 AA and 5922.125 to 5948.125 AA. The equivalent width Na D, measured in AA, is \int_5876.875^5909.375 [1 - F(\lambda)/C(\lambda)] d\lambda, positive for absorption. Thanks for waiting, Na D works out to 0.3 AA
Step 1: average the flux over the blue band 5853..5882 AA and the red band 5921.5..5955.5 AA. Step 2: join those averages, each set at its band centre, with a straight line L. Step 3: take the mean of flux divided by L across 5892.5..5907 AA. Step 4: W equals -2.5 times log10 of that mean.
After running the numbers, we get 0.03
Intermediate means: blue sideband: 11.4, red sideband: 11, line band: 10.9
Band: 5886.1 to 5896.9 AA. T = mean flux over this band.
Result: 9.3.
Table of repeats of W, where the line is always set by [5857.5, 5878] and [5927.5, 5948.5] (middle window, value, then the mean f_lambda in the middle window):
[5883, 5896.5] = 0.13 mag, 9.99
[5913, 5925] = 0.00 mag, 11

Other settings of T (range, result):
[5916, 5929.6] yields 11.4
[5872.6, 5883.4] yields 12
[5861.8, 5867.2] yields 11.4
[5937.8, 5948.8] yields 10.9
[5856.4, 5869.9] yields 11.1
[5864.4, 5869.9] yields 11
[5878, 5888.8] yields 11.7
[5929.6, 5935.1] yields 11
